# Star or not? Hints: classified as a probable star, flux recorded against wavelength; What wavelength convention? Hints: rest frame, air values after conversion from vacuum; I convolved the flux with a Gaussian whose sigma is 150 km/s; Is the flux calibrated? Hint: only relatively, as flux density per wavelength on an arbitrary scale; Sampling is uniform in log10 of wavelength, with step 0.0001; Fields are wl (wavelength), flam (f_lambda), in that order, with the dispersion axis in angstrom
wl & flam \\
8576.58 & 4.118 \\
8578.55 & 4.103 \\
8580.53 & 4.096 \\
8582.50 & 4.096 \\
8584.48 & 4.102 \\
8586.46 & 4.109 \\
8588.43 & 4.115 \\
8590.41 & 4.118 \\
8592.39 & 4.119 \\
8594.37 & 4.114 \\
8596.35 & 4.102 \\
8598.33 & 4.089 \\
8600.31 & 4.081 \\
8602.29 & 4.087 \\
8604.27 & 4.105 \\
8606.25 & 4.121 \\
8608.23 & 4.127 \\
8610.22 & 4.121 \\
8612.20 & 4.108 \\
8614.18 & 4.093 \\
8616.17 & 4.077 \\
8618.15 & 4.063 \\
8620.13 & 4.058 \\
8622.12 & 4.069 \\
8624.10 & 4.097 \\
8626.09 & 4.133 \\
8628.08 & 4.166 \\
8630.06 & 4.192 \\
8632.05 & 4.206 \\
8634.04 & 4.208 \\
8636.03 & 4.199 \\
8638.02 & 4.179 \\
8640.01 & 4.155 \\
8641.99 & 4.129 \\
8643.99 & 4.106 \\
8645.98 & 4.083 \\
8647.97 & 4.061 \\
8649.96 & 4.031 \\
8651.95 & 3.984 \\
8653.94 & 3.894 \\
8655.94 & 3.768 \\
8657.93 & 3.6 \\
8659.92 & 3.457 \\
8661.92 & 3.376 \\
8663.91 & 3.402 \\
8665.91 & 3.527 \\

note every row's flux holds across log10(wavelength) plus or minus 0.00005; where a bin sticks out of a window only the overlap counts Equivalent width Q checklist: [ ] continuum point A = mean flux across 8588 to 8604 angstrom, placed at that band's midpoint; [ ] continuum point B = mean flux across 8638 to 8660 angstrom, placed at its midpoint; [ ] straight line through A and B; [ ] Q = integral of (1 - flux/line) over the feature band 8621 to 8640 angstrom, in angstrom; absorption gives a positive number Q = -0.7 angstrom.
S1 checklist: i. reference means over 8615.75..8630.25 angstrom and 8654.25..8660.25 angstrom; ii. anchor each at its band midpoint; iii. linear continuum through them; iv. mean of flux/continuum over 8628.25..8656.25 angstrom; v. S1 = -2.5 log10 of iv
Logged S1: -0.066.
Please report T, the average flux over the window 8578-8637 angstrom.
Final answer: 4.12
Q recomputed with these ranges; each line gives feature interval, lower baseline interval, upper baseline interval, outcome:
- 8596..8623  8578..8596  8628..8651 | 0.2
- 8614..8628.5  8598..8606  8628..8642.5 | 0.2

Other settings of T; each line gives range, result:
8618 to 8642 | 4.15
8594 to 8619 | 4.1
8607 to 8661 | 4.05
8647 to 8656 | 3.97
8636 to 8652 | 4.1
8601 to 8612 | 4.11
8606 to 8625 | 4.09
